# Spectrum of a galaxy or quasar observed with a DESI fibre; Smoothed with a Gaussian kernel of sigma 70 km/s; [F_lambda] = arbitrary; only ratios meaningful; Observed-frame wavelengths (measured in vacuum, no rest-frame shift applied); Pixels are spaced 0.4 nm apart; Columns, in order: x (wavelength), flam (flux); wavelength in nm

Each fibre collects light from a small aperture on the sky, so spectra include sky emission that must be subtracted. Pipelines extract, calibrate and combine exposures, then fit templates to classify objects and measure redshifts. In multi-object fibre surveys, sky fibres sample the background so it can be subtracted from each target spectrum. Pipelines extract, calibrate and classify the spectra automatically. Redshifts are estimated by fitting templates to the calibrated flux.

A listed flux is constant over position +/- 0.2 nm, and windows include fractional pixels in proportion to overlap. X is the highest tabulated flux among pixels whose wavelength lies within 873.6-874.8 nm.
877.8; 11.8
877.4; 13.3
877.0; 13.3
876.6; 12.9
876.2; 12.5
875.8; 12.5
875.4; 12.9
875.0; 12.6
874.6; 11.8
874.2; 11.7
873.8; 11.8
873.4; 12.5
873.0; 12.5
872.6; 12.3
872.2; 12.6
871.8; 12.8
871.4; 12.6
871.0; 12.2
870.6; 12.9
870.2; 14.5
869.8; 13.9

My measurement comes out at 11.8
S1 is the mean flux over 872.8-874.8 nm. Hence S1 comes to 12.1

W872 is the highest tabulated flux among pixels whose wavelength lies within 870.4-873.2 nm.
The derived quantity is 12.9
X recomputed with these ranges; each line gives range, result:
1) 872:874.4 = 12.6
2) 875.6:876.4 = 12.5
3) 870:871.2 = 14.5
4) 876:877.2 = 13.3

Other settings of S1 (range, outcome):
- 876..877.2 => 12.9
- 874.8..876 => 12.7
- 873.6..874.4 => 11.7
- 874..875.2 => 12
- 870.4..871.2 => 12.6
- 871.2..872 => 12.7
